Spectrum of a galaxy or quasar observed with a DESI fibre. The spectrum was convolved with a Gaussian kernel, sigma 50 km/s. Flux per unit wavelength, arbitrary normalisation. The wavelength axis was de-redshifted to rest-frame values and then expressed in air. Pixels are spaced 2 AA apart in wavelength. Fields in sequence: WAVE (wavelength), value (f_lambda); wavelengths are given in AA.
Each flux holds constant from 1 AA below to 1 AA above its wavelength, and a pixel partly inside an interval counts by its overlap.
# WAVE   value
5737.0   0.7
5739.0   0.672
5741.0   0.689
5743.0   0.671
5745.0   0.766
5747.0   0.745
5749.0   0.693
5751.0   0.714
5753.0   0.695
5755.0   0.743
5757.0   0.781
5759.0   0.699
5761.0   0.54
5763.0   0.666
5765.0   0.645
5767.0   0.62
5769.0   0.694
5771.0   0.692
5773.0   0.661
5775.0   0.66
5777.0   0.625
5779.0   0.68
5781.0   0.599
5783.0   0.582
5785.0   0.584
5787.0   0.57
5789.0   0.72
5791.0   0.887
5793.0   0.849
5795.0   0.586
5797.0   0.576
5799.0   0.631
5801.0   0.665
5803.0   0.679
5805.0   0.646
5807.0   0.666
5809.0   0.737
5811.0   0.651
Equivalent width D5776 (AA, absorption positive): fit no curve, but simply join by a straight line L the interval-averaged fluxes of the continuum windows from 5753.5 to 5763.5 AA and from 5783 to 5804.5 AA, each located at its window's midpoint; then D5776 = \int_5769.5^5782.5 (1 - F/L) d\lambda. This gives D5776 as 0.5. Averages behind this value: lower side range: 0.687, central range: 0.652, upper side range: 0.67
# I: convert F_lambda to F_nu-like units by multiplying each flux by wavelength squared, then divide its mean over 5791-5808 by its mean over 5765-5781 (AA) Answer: 1.04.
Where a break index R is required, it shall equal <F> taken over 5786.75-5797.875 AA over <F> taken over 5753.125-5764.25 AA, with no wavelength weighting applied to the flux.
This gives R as 1.03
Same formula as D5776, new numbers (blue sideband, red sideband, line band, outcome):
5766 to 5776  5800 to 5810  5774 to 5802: 0.6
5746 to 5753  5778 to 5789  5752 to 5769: 0.2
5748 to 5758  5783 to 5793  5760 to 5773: 1.3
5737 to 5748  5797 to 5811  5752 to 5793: 0.8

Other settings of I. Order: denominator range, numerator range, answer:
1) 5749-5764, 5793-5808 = 0.95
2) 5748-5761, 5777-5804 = 0.95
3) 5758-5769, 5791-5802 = 1.08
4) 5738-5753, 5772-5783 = 0.92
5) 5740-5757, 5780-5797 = 0.94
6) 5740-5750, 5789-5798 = 1.03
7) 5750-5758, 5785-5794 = 1.02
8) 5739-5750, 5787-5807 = 0.98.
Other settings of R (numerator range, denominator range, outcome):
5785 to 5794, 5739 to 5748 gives 1.03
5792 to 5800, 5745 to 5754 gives 0.92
